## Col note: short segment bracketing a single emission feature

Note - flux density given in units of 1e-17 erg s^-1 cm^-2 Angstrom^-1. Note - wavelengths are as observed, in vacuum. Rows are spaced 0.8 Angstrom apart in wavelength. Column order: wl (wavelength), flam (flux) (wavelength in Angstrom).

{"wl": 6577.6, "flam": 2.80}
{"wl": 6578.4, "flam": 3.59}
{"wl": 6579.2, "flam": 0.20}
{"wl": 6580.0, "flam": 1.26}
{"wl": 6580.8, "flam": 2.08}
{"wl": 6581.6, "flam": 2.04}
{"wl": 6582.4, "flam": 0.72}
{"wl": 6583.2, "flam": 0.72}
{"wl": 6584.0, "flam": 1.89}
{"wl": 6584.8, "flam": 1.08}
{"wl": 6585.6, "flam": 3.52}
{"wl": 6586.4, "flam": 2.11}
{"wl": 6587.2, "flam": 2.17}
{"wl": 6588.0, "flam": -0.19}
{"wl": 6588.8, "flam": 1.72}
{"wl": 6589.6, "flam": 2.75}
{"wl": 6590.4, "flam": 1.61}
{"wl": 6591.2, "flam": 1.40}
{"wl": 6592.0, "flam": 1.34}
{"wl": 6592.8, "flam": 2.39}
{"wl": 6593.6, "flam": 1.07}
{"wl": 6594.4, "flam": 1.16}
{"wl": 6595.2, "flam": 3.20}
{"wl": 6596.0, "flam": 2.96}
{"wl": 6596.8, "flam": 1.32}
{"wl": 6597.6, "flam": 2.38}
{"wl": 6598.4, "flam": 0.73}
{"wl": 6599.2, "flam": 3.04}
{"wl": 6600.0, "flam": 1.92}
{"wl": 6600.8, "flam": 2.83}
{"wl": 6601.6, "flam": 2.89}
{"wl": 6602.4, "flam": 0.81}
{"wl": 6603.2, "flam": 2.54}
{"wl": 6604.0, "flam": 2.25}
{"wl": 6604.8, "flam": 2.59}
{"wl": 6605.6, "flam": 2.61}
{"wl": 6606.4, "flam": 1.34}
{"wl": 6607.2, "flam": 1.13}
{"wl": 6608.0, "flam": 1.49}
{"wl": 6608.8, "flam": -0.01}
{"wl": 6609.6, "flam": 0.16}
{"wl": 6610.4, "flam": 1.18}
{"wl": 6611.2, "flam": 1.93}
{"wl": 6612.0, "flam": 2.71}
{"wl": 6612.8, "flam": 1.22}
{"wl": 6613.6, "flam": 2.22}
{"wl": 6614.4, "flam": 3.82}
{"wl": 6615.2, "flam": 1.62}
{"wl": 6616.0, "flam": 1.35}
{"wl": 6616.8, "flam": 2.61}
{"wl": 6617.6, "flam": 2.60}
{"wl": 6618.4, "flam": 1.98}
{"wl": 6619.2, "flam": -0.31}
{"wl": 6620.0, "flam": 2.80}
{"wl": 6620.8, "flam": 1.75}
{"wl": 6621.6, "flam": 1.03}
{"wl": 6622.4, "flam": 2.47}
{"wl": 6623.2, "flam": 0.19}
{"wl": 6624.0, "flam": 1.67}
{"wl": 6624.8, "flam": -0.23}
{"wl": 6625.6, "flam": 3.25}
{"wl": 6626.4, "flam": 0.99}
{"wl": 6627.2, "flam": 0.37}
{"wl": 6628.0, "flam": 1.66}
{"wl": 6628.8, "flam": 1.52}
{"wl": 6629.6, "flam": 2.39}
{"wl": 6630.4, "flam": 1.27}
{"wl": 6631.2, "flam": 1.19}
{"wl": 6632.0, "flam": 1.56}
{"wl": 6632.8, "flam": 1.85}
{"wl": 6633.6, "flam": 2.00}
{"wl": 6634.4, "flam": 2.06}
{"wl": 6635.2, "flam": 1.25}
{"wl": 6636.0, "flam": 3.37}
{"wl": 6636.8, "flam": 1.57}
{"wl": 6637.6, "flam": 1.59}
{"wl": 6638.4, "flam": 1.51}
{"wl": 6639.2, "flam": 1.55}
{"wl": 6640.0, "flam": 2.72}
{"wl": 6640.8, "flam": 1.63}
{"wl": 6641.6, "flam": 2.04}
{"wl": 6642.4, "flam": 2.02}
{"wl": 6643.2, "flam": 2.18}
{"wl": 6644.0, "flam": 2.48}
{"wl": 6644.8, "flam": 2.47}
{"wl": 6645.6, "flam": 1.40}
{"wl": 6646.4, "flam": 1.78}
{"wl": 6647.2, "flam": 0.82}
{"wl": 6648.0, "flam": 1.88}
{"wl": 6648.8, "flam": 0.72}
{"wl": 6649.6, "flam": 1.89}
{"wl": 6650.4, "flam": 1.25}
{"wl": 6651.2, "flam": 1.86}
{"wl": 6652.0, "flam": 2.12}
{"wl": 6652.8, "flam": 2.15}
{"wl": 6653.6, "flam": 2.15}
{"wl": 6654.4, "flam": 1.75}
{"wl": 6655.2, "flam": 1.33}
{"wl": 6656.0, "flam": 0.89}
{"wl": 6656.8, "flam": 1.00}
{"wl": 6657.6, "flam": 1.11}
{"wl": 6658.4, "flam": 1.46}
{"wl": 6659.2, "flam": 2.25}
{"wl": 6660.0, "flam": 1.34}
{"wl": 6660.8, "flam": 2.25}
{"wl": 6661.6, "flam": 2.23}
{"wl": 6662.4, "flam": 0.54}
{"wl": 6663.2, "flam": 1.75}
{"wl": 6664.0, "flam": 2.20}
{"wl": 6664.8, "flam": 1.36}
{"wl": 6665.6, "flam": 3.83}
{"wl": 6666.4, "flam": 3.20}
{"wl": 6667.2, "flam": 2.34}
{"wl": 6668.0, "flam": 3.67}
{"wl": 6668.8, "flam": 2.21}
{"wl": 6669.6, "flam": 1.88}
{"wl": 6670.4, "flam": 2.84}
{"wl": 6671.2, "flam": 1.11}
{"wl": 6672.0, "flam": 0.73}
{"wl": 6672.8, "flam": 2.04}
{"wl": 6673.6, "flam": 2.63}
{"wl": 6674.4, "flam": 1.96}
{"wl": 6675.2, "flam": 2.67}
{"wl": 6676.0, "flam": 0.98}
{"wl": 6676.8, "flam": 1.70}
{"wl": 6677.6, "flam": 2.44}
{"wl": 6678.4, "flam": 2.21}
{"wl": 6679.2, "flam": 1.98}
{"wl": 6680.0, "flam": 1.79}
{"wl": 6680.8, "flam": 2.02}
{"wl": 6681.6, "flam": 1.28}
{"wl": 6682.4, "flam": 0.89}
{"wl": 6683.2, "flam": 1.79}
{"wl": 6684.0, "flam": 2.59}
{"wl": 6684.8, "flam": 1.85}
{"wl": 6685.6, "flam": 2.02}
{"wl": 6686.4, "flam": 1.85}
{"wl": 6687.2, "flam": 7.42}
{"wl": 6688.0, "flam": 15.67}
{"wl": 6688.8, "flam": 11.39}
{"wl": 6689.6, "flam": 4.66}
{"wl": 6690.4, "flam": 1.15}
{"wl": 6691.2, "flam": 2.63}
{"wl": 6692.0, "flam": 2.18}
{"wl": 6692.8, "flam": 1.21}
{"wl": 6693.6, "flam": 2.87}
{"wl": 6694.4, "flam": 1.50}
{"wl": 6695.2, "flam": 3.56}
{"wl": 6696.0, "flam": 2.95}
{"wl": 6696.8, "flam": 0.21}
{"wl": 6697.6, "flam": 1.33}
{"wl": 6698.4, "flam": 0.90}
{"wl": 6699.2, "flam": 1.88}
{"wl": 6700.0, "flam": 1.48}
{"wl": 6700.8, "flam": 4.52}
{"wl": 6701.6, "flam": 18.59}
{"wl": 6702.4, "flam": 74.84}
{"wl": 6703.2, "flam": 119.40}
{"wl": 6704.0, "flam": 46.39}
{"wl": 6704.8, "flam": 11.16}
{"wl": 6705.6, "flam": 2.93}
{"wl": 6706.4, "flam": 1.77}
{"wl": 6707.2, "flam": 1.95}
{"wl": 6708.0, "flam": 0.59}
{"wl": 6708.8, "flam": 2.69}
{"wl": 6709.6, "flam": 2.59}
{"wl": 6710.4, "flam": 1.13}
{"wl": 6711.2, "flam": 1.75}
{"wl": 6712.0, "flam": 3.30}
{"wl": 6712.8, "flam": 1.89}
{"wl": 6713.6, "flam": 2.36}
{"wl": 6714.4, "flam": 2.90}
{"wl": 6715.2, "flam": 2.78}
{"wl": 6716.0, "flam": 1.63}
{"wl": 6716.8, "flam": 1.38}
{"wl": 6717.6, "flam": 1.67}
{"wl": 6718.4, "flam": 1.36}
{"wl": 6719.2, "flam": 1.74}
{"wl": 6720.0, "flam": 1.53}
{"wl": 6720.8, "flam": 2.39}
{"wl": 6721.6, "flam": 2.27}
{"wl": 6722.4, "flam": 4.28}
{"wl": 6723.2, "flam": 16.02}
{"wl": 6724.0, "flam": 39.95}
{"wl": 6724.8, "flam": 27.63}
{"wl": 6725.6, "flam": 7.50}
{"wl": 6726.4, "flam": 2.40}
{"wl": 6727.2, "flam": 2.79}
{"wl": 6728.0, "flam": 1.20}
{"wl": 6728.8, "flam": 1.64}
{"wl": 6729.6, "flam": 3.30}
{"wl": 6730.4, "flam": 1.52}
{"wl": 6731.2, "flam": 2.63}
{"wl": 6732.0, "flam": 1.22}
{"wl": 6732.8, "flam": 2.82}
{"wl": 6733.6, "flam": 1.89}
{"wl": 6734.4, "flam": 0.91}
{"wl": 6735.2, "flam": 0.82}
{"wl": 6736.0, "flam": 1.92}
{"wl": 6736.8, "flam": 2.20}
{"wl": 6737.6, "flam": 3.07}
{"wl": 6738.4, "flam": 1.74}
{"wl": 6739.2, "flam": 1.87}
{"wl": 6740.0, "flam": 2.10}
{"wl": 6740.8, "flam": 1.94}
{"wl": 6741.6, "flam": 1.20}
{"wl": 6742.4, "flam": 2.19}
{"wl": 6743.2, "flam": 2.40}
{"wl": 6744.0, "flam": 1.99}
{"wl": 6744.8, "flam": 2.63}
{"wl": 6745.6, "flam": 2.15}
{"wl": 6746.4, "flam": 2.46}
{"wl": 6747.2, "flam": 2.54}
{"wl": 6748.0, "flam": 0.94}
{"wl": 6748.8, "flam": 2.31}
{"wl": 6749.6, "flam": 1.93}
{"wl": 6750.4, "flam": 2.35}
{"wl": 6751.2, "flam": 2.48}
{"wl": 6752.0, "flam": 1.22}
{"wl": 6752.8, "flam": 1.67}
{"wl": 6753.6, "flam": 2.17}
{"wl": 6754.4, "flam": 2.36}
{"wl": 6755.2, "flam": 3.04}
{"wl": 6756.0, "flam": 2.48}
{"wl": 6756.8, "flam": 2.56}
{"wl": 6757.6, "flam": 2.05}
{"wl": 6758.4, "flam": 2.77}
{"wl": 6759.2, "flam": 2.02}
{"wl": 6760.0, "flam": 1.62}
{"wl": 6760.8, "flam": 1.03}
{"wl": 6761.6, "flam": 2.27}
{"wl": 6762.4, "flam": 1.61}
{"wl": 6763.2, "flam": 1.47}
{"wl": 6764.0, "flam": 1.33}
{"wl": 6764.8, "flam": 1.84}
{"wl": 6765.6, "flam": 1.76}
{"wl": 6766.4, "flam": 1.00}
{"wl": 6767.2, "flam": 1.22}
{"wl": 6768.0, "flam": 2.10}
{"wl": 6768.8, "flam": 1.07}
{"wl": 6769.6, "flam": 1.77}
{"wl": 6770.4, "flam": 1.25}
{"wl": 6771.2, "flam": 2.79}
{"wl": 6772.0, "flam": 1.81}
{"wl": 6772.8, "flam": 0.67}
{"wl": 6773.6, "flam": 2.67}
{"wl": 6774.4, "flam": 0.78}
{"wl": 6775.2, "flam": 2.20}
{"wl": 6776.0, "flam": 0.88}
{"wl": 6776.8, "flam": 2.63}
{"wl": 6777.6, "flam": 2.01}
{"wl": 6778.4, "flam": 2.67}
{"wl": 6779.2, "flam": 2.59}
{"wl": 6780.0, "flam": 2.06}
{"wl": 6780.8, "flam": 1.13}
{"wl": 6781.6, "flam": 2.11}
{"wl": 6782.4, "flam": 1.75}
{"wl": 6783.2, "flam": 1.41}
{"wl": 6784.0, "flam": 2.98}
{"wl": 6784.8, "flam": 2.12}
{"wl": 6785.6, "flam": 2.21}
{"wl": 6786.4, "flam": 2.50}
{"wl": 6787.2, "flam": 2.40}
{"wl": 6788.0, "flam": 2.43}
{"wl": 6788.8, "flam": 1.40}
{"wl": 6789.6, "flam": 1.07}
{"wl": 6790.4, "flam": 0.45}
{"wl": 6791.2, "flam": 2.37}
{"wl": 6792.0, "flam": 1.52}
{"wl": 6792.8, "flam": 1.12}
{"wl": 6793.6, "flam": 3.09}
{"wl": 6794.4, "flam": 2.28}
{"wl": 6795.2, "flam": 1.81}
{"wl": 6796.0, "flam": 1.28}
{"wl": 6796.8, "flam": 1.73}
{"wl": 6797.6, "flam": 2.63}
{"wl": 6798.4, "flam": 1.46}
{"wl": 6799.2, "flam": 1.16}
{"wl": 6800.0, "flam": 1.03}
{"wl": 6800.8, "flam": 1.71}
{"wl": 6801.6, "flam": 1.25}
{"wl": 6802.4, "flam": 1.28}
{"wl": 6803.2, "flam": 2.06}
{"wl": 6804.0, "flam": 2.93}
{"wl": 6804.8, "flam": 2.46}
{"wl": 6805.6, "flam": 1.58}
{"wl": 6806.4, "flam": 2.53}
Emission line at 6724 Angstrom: [N II]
